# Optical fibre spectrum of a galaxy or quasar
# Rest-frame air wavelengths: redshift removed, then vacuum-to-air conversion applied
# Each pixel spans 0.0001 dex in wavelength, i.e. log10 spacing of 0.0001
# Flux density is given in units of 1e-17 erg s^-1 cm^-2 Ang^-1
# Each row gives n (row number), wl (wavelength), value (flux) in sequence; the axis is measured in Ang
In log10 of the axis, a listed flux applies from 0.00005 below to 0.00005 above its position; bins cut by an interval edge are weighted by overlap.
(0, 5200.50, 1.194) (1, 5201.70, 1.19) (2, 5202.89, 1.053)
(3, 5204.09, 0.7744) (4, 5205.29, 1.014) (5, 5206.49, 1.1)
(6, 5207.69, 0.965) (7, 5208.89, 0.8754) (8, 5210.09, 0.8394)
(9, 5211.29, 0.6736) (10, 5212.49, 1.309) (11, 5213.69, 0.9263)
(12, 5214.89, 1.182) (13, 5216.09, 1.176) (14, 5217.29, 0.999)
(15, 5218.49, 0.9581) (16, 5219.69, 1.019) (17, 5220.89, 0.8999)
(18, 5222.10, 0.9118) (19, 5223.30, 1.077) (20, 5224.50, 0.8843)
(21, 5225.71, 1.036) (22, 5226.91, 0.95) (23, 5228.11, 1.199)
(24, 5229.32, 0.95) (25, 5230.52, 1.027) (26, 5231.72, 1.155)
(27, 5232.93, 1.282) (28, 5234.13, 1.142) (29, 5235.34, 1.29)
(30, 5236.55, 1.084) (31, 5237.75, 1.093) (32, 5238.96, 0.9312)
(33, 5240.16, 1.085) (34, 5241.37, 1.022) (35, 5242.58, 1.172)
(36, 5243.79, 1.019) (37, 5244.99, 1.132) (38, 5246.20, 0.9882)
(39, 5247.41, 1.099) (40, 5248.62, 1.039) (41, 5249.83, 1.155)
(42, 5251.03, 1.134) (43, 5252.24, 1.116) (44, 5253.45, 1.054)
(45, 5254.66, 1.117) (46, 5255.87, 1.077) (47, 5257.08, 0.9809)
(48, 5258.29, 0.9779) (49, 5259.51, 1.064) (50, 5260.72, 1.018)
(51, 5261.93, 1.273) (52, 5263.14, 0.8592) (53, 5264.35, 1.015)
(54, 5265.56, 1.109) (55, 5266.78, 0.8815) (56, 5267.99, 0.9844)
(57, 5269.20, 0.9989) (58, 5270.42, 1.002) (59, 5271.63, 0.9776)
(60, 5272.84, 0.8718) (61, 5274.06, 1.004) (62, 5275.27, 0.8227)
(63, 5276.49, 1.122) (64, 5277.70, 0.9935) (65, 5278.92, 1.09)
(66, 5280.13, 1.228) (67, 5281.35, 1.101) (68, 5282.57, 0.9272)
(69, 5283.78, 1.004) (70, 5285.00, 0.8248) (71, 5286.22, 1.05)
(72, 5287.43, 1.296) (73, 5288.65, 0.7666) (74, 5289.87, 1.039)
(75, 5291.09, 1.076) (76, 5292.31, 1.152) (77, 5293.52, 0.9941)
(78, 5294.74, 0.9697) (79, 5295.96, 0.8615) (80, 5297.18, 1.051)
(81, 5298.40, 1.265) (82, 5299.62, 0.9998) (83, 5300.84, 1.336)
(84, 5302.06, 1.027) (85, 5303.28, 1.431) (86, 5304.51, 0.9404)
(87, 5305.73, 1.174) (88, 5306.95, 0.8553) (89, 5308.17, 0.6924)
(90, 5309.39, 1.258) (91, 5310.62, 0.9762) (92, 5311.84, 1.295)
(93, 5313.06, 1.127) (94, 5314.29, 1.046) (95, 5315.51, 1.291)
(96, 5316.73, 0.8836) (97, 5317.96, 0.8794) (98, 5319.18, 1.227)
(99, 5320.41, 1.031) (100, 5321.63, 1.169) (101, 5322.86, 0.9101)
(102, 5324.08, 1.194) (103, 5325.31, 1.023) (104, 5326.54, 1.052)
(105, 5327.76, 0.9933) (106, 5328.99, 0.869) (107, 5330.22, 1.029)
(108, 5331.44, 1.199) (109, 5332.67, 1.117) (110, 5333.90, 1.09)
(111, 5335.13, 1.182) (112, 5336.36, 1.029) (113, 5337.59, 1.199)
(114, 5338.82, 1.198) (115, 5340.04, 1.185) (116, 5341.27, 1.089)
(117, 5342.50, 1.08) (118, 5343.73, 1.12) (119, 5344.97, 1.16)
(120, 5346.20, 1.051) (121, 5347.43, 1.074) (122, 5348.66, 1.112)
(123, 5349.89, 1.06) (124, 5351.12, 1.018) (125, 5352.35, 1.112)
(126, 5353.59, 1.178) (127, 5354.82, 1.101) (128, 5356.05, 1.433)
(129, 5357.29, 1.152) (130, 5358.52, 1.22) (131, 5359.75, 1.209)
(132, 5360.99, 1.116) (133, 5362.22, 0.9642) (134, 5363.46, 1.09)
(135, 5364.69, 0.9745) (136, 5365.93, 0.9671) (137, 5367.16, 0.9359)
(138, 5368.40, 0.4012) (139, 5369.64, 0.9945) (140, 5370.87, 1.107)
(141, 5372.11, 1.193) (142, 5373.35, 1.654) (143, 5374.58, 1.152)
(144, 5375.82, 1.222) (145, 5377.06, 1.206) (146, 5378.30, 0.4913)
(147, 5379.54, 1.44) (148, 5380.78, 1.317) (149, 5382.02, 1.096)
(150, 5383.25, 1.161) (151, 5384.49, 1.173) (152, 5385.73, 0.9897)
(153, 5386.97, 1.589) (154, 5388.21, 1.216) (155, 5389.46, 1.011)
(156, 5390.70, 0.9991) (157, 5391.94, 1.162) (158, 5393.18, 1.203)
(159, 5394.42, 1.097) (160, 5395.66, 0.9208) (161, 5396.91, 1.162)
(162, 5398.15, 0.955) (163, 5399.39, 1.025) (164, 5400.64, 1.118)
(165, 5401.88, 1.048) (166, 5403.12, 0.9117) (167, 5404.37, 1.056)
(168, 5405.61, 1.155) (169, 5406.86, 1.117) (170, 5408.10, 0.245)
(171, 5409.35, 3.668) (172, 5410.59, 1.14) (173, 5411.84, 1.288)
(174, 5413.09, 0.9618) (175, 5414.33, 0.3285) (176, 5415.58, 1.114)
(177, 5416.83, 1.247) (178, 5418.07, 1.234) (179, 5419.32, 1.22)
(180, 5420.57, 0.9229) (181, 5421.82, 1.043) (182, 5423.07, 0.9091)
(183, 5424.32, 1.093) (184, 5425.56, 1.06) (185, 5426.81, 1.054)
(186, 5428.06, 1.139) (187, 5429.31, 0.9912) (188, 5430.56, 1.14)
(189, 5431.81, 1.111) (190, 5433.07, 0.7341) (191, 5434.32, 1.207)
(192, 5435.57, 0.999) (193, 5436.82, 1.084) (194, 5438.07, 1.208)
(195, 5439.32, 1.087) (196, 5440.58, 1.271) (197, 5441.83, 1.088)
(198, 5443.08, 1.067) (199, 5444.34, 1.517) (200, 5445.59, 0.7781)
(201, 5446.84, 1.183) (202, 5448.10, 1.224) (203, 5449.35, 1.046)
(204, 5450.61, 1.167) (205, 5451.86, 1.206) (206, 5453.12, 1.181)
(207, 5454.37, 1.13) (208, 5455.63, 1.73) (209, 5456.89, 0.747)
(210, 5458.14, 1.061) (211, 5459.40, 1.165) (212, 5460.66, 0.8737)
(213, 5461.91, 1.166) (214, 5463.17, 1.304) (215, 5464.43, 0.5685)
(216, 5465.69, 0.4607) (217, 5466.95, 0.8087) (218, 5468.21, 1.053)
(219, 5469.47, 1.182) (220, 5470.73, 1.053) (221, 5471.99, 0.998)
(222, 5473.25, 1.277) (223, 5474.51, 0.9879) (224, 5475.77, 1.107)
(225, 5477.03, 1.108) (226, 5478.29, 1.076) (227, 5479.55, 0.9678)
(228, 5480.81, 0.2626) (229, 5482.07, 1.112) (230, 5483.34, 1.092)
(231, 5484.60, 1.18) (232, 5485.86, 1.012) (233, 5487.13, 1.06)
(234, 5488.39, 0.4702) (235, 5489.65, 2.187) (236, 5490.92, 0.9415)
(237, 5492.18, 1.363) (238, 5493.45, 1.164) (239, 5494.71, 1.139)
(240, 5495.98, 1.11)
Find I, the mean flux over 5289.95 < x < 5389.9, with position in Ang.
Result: 1.1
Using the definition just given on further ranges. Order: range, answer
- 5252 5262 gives 1.06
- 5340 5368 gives 1.1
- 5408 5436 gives 1.14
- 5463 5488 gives 0.973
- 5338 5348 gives 1.12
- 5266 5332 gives 1.04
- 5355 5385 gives 1.11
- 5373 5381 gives 1.19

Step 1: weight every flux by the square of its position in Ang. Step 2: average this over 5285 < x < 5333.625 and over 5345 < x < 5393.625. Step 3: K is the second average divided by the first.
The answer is 1.1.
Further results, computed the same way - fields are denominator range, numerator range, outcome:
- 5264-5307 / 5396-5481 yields 1.11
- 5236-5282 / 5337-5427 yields 1.12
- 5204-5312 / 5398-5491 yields 1.12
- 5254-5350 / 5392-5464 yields 1.11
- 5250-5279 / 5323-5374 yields 1.10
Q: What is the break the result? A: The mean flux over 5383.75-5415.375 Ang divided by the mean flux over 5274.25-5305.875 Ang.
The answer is 1.1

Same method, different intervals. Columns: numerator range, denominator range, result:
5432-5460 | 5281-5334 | 1.07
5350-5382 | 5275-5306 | 1.04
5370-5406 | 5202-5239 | 1.10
